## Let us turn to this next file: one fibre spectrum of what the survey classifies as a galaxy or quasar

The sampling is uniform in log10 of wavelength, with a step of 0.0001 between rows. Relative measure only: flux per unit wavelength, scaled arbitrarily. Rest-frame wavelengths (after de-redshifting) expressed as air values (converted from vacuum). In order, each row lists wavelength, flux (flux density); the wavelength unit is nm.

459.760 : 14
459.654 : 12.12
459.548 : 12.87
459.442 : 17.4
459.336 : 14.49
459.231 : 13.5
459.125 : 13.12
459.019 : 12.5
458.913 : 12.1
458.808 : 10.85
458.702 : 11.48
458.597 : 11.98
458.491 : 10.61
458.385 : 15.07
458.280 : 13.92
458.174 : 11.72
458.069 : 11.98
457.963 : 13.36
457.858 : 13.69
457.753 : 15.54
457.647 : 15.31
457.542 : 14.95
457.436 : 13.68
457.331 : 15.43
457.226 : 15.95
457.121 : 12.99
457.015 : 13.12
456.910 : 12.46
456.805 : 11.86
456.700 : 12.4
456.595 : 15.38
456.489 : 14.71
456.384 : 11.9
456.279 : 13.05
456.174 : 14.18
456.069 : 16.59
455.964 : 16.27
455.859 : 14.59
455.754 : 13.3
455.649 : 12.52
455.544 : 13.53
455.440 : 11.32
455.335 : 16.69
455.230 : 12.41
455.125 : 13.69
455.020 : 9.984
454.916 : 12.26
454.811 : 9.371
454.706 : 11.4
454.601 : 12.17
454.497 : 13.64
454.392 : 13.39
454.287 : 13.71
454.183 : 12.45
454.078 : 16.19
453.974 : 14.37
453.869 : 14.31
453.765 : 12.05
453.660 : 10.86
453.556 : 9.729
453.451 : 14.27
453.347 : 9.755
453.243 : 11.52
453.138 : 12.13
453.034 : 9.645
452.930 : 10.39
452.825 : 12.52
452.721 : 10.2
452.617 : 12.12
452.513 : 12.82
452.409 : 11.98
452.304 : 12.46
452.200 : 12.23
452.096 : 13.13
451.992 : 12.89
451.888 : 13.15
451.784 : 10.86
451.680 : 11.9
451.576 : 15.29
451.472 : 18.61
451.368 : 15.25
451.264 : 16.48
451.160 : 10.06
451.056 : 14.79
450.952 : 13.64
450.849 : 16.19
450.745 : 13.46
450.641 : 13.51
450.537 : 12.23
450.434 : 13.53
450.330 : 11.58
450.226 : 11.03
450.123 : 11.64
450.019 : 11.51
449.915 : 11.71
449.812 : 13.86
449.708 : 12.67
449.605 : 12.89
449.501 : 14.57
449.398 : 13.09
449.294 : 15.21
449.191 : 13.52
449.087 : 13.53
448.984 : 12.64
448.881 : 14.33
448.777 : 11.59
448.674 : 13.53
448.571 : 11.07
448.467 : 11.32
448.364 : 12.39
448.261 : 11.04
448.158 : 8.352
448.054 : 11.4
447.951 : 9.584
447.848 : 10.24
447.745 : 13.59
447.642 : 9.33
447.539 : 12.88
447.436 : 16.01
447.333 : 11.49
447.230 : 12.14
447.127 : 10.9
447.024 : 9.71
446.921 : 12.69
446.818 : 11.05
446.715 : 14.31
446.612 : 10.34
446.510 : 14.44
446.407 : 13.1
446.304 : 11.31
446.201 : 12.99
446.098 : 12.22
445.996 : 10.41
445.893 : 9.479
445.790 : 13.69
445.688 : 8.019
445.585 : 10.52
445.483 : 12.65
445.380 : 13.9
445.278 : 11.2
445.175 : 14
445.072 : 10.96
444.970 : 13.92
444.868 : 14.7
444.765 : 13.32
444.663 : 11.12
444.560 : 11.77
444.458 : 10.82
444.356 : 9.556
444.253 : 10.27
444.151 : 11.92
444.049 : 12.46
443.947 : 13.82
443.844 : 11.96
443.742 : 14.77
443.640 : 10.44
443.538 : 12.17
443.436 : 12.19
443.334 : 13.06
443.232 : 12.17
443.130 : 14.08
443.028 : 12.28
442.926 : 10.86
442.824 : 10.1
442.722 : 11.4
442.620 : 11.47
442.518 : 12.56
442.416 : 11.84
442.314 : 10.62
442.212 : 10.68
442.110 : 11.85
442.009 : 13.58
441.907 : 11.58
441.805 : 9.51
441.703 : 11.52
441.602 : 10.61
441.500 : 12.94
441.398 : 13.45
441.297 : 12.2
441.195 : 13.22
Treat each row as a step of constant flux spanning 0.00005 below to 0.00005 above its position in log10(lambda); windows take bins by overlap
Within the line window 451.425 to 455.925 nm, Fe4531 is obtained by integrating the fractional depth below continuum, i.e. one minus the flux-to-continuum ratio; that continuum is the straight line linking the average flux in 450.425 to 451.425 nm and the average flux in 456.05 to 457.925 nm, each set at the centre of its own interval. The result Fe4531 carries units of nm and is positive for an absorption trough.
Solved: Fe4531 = 0.44 nm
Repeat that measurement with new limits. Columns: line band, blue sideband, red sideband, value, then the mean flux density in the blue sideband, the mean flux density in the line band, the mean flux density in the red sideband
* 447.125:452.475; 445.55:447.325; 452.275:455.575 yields -0.38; 11.6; 12.8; 12.3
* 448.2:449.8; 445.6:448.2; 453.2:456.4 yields -0.13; 11.6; 12.9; 13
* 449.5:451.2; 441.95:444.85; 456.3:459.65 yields -0.03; 11.9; 12.8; 13.4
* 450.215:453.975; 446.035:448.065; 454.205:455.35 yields -0.13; 12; 12.7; 12.5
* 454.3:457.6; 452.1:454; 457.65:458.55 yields -0.18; 11.8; 13.4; 13.3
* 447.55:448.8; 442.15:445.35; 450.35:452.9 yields 0.15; 12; 11.2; 13.3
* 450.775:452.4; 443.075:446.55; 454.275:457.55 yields -0.11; 12.2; 13.7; 13.4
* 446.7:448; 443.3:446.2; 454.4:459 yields 0.05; 12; 11.8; 13.2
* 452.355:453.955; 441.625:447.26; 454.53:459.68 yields 0.15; 11.9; 11.7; 13.3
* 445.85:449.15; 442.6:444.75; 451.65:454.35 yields 0.04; 11.9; 11.9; 12.2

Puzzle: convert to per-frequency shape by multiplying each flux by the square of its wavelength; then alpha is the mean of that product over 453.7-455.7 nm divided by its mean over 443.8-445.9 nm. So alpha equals 1.13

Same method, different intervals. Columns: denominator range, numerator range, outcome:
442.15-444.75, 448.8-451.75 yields 1.18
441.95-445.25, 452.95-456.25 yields 1.12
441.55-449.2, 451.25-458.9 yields 1.15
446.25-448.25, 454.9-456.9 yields 1.20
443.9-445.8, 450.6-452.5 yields 1.17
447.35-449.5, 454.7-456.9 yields 1.11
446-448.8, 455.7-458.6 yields 1.22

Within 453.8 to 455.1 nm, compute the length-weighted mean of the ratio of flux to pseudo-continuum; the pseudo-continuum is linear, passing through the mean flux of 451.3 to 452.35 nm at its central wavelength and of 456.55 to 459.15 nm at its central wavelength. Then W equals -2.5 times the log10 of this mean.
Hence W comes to 0.06 mag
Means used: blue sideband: 13.6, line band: 12.8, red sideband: 13.3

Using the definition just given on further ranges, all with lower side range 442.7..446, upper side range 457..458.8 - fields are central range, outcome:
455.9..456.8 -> -0.067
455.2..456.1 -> -0.069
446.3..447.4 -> 0.019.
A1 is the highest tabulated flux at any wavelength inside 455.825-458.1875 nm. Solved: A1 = 16.59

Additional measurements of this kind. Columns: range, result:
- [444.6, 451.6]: 18.61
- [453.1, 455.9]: 16.69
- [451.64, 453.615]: 14.27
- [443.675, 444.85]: 14.77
